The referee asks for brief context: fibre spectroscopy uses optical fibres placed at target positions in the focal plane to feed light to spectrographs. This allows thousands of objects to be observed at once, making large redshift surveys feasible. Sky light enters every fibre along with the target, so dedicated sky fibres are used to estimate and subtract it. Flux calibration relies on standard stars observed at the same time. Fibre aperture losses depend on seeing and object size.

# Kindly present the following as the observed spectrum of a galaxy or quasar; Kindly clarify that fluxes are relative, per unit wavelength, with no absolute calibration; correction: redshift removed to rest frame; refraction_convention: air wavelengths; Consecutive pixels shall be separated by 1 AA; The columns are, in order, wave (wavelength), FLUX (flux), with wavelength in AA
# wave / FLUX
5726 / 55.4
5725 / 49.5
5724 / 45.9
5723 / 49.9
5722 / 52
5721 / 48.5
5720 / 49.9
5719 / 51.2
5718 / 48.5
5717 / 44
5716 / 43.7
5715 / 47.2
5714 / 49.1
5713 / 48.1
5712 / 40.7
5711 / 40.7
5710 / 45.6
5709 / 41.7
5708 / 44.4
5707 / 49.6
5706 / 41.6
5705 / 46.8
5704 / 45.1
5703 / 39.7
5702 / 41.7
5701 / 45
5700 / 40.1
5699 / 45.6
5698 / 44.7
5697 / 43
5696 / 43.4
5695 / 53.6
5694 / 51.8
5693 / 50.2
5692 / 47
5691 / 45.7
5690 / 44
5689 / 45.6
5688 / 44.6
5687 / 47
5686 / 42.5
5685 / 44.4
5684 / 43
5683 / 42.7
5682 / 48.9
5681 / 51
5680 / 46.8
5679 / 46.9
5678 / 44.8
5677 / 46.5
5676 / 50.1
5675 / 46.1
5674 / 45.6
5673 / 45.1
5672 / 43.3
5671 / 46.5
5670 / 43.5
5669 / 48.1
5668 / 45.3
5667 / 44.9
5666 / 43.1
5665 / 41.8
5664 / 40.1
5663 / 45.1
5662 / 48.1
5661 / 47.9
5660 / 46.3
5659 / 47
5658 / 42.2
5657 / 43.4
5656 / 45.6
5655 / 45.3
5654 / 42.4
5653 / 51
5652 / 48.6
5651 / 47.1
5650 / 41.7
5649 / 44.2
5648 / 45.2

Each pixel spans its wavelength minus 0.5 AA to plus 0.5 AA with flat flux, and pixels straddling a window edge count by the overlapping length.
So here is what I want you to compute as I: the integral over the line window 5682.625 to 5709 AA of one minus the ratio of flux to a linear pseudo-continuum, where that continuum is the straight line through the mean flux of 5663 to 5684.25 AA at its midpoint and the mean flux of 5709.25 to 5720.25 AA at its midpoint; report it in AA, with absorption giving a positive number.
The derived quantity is 0.42 AA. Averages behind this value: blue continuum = 45.5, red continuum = 46.1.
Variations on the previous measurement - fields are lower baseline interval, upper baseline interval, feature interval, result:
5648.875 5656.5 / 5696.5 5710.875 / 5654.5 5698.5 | -0.85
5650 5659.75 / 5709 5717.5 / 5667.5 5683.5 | -0.36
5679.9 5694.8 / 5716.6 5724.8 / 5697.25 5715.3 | 1.35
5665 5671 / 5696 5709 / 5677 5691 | -0.38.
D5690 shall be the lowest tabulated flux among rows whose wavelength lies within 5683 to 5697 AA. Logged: 42.5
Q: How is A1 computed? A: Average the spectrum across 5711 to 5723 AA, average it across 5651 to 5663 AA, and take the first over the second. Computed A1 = 1.03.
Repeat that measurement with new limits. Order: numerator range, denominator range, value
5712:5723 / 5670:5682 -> 1.03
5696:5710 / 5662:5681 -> 0.96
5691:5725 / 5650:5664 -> 1.01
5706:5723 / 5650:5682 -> 1.02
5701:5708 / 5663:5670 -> 1.01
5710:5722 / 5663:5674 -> 1.05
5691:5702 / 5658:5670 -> 1.03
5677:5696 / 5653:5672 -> 1.04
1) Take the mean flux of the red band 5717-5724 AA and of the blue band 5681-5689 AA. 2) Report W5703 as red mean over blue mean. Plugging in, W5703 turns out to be 1.1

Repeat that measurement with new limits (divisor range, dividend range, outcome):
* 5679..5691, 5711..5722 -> 1.03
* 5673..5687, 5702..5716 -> 0.97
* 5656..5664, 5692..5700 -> 1.04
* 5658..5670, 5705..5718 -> 1.00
